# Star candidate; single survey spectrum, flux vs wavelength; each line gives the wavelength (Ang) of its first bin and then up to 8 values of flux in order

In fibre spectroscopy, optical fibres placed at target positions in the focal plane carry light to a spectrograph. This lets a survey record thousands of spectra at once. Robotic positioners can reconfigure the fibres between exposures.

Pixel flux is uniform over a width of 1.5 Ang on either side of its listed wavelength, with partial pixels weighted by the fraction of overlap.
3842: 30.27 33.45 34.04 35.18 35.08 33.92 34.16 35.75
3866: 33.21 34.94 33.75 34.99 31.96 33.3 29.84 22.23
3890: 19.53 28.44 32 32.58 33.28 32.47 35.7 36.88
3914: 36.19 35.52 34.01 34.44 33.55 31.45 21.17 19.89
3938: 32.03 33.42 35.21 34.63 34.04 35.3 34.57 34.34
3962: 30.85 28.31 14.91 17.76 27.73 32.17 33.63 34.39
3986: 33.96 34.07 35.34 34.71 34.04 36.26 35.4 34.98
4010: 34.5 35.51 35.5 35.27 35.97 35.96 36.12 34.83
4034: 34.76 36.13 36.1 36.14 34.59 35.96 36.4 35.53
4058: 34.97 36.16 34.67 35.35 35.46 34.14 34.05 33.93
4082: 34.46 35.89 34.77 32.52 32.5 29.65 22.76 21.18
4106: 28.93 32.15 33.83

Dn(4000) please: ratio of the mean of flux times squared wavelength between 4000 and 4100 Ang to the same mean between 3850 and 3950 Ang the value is 1.17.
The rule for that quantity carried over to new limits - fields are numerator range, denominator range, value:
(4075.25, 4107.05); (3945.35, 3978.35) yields 1.12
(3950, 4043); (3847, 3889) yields 1.08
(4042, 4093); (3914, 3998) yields 1.18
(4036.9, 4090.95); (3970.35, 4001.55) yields 1.13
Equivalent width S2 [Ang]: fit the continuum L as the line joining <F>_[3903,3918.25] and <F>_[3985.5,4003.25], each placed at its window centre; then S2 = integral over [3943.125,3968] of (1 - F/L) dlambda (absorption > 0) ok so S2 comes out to 2.0 Ang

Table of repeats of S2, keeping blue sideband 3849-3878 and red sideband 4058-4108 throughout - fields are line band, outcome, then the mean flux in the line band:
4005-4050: -3.57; 35.5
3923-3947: 2.55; 30.2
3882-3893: 2.98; 24.9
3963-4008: 2.87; 31.1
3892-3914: 0.43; 33.4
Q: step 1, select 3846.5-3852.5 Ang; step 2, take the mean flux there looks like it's 34.6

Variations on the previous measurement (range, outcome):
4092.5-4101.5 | 28.3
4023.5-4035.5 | 35.4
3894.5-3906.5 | 32.6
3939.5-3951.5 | 34.3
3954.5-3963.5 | 33.3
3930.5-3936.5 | 20.5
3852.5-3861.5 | 34.4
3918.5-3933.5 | 30.9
